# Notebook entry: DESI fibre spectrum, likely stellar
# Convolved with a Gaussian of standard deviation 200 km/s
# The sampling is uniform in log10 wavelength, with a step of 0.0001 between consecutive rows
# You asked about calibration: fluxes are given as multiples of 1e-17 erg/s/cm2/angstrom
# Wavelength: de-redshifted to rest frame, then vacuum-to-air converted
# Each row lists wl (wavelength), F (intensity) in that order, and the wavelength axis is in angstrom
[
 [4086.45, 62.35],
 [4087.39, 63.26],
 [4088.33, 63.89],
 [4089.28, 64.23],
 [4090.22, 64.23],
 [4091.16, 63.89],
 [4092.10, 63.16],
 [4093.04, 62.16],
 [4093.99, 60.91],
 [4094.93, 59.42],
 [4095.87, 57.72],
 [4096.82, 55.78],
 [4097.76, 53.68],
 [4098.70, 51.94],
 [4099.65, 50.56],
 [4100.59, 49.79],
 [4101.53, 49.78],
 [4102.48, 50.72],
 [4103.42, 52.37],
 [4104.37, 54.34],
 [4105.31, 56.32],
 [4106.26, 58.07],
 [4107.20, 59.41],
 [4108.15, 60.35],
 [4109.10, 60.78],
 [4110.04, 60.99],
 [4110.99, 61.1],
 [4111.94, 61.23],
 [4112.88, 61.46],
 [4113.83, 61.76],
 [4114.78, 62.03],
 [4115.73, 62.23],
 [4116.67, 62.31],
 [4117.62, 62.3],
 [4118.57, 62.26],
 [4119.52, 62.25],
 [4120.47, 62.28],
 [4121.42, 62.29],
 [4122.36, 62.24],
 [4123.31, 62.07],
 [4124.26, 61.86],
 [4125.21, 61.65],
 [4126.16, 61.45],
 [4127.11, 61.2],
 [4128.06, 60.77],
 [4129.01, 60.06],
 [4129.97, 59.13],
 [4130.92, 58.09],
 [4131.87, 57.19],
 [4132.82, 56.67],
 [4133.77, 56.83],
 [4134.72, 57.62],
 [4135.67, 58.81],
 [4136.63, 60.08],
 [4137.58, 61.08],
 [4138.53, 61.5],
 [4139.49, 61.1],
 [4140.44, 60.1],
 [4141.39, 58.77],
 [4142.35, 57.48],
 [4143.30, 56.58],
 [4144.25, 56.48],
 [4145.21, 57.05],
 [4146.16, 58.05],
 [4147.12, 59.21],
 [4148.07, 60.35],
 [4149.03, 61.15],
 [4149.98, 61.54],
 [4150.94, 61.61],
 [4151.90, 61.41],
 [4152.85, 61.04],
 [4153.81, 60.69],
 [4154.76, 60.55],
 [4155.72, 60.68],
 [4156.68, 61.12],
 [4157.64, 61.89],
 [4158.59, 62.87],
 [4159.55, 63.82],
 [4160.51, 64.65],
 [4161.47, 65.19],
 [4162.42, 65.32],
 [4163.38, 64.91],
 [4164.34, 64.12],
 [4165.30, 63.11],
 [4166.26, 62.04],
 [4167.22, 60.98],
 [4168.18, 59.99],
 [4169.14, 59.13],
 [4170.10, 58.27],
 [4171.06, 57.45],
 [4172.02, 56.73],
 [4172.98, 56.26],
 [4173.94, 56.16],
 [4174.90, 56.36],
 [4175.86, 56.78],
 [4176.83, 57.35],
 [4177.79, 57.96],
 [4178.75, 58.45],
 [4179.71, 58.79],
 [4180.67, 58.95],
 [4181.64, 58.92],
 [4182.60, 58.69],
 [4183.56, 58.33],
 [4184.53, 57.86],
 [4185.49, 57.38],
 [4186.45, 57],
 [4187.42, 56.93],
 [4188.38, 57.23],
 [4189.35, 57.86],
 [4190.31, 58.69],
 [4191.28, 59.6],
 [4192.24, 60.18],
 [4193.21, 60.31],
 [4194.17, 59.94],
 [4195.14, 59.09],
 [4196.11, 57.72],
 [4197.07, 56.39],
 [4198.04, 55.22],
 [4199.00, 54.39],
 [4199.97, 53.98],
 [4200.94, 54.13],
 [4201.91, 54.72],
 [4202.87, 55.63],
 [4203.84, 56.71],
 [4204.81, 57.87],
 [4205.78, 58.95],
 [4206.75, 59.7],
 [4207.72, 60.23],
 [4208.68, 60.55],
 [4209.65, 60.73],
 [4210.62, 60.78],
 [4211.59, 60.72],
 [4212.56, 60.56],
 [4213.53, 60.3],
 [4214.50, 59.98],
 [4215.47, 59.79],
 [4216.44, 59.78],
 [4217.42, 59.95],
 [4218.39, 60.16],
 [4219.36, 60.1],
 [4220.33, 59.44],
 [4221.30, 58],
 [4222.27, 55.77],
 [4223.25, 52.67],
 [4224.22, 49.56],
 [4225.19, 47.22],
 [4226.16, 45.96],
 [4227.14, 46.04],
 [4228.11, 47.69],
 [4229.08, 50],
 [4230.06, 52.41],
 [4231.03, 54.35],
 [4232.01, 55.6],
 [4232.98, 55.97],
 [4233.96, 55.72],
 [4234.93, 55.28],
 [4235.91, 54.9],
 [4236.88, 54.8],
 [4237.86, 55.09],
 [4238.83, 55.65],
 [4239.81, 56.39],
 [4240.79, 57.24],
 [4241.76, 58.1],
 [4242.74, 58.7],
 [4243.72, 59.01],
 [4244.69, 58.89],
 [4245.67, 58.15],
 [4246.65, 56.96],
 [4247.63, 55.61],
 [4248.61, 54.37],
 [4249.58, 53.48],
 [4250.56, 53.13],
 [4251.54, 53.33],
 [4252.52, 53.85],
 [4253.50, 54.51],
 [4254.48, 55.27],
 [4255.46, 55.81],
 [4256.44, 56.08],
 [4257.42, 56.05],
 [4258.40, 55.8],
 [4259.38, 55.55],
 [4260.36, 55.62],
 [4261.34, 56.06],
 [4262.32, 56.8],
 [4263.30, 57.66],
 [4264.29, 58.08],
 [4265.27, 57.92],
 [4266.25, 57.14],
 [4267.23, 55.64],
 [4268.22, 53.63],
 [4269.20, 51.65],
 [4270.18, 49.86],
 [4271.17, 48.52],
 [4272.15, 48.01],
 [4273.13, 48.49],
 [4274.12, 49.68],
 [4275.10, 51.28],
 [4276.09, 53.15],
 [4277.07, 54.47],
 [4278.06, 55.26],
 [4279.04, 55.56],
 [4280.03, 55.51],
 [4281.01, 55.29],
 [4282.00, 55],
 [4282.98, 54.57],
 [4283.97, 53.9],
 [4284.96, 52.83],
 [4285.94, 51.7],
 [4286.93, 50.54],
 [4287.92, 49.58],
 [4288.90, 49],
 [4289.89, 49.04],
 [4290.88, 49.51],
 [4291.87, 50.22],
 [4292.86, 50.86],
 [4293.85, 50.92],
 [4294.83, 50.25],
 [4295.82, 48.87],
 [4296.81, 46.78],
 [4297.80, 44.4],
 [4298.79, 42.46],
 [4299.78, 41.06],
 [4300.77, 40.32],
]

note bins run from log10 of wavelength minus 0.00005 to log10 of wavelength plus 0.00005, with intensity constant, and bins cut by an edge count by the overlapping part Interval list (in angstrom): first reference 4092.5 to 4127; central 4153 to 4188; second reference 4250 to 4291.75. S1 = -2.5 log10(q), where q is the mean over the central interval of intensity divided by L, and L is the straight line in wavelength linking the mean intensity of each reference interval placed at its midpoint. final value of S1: -0.06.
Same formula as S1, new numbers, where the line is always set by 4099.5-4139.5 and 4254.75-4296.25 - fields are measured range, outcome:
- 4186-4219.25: -0.05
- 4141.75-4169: -0.06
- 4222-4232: 0.10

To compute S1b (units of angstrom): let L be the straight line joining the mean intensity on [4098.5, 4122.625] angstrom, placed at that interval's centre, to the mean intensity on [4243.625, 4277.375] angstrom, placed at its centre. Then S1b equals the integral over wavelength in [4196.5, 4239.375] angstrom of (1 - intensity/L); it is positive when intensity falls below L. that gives -0.25 angstrom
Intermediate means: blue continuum 58.6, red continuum 54.5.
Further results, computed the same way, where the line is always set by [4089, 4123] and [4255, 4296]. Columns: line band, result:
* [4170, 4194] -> -0.66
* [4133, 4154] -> -0.61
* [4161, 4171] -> -0.90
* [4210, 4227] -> -0.54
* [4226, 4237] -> 0.44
